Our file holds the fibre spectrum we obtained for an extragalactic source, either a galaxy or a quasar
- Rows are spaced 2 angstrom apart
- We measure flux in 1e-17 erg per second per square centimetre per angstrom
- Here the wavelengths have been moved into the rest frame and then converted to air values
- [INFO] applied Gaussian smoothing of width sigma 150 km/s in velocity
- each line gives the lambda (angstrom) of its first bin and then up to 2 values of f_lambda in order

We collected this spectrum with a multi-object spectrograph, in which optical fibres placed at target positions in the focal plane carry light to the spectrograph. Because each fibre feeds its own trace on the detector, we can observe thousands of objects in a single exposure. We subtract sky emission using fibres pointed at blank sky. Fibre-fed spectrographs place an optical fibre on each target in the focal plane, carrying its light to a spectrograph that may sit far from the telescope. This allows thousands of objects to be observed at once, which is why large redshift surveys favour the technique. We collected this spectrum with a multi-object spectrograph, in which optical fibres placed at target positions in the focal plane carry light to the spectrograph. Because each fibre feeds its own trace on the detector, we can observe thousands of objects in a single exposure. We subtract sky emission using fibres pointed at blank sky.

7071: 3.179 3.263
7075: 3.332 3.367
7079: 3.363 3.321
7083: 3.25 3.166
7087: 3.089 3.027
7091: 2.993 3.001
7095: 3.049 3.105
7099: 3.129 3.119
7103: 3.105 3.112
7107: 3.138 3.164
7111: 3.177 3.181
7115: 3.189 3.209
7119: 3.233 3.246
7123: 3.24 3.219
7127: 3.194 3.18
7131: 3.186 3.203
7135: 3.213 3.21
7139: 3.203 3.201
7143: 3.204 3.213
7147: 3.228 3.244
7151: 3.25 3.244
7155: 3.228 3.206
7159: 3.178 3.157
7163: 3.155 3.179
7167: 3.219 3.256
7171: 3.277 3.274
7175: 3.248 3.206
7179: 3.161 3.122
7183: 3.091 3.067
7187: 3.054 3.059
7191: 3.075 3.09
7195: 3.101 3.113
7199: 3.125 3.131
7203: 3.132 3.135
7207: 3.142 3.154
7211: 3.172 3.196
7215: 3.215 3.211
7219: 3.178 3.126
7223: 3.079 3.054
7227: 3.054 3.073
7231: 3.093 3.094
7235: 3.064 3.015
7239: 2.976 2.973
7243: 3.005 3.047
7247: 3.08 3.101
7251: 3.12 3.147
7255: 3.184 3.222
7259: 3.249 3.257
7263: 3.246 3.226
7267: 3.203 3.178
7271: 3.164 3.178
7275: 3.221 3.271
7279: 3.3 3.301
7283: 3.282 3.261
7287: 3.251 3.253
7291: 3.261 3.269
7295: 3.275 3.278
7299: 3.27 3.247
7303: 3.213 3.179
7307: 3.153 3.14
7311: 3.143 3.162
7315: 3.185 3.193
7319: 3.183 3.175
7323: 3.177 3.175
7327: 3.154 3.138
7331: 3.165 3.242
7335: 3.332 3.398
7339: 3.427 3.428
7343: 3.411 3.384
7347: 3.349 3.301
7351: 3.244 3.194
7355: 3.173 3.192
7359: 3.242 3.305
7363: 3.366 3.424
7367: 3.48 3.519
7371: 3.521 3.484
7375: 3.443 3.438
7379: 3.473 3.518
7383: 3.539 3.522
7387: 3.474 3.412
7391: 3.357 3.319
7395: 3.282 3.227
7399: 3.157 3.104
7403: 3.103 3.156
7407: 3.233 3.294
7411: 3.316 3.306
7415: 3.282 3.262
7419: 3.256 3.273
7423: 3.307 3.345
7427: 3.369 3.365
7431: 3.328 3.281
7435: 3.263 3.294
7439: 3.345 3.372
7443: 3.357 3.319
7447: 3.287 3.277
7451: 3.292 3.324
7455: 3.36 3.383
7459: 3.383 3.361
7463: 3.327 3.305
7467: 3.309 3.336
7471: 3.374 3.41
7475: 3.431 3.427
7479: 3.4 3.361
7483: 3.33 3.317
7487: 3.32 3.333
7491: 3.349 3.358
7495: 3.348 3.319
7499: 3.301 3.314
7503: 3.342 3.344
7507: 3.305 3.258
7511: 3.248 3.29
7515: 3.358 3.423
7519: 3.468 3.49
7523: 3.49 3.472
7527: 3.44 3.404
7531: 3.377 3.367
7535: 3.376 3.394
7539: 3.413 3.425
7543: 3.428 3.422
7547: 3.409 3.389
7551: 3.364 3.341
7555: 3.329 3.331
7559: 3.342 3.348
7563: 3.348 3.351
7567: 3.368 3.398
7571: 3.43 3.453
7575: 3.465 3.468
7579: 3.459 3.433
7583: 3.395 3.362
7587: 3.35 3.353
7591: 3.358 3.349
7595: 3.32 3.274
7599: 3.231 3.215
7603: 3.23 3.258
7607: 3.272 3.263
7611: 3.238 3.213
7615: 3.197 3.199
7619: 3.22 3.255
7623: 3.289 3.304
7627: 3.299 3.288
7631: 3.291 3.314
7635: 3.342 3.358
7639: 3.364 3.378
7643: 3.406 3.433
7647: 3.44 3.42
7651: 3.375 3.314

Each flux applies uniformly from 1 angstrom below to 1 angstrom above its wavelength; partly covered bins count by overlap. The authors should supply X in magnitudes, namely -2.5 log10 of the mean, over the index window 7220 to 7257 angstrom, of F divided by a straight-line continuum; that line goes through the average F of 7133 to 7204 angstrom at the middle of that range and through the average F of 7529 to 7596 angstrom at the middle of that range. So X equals 0.047 mag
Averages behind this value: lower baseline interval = 3.18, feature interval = 3.08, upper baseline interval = 3.39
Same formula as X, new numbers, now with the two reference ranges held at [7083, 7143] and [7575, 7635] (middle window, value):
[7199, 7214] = 0.012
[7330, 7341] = -0.033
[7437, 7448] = -0.025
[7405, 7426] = -0.011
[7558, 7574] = -0.029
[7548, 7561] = -0.020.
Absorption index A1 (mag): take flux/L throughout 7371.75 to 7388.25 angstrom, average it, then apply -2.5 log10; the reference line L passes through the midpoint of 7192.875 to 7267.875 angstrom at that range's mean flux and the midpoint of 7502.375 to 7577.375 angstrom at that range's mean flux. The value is -0.08 mag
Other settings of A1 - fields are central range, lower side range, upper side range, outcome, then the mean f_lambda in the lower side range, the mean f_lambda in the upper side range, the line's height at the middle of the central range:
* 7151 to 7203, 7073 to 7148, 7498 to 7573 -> 0.02 mag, 3.18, 3.38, 3.21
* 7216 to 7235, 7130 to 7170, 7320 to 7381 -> 0.05 mag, 3.21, 3.33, 3.25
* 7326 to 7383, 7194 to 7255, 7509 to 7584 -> -0.04 mag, 3.1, 3.4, 3.22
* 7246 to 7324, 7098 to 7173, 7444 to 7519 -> 0.02 mag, 3.2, 3.34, 3.26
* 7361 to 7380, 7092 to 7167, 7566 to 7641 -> -0.06 mag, 3.18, 3.32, 3.25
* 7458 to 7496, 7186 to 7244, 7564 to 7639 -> -0.04 mag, 3.1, 3.32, 3.25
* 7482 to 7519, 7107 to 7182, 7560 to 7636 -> -0.01 mag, 3.21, 3.32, 3.3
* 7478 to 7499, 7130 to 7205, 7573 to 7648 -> -0.02 mag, 3.18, 3.32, 3.28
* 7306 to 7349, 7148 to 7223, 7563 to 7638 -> -0.01 mag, 3.17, 3.32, 3.22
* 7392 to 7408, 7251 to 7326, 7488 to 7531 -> 0.03 mag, 3.22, 3.36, 3.29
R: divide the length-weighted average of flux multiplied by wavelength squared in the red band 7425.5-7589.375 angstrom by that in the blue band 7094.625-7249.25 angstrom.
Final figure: 1.17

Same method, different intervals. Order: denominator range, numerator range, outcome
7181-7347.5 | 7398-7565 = 1.11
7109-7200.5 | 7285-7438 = 1.10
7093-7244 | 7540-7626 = 1.18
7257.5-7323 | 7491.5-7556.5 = 1.12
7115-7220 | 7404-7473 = 1.12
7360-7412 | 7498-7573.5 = 1.05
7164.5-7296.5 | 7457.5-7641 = 1.15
